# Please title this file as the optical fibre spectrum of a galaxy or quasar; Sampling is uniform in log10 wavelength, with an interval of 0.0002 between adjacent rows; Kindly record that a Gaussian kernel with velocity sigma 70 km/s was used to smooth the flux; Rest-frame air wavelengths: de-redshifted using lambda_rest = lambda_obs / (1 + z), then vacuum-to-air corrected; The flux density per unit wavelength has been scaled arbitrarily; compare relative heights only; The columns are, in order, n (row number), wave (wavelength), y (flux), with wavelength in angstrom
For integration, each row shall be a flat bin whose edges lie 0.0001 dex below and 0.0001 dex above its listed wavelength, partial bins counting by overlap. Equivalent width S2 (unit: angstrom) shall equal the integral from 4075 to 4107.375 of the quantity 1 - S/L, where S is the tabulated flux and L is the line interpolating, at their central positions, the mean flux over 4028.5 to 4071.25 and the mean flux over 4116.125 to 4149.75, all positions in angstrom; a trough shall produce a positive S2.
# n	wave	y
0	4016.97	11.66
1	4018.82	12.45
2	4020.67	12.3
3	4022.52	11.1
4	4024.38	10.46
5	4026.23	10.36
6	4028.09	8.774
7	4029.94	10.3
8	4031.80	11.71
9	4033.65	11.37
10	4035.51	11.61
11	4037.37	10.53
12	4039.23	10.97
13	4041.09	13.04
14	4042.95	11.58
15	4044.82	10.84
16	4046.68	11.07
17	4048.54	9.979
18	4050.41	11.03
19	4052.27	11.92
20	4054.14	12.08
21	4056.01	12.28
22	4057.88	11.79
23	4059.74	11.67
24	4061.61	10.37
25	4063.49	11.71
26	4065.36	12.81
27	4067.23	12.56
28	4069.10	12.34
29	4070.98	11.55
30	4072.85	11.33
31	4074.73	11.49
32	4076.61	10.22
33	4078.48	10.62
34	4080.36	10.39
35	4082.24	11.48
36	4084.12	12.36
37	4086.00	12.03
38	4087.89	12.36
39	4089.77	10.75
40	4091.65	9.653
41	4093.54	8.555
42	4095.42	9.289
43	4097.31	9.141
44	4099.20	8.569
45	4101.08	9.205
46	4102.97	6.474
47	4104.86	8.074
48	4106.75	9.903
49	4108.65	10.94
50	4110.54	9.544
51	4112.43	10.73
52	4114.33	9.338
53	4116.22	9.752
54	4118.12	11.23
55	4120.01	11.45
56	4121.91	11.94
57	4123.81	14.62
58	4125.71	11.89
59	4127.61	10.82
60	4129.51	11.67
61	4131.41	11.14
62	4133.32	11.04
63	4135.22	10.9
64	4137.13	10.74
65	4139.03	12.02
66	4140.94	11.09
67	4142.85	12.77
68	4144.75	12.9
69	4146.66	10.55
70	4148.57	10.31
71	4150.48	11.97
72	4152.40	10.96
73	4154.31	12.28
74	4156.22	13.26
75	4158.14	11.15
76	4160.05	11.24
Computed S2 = 4.3 angstrom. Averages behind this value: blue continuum 11.5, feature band 9.98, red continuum 11.5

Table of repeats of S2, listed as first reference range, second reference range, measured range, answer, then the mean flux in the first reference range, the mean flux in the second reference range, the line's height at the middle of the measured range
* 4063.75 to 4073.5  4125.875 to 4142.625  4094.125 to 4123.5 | 4.5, 12.1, 11.3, 11.6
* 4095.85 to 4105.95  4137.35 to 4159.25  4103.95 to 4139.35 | -3.9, 8.37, 11.7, 9.83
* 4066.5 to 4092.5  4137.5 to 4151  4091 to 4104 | 3.1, 11.4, 11.6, 11.4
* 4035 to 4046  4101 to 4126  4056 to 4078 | -1.2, 11.4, 10.4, 11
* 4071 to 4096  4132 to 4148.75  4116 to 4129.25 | -0.6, 10.9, 11.4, 11.2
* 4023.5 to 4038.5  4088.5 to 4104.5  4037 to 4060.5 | -2.9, 10.6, 9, 10.2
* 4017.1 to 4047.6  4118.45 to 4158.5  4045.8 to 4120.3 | 4.7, 11.2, 11.7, 11.4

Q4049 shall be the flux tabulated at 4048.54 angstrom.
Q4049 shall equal 9.979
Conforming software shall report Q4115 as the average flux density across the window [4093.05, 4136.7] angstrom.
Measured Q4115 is 10.3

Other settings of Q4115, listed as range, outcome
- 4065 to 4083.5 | 11.5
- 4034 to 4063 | 11.4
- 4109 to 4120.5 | 10.3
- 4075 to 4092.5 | 11.1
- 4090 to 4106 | 8.73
